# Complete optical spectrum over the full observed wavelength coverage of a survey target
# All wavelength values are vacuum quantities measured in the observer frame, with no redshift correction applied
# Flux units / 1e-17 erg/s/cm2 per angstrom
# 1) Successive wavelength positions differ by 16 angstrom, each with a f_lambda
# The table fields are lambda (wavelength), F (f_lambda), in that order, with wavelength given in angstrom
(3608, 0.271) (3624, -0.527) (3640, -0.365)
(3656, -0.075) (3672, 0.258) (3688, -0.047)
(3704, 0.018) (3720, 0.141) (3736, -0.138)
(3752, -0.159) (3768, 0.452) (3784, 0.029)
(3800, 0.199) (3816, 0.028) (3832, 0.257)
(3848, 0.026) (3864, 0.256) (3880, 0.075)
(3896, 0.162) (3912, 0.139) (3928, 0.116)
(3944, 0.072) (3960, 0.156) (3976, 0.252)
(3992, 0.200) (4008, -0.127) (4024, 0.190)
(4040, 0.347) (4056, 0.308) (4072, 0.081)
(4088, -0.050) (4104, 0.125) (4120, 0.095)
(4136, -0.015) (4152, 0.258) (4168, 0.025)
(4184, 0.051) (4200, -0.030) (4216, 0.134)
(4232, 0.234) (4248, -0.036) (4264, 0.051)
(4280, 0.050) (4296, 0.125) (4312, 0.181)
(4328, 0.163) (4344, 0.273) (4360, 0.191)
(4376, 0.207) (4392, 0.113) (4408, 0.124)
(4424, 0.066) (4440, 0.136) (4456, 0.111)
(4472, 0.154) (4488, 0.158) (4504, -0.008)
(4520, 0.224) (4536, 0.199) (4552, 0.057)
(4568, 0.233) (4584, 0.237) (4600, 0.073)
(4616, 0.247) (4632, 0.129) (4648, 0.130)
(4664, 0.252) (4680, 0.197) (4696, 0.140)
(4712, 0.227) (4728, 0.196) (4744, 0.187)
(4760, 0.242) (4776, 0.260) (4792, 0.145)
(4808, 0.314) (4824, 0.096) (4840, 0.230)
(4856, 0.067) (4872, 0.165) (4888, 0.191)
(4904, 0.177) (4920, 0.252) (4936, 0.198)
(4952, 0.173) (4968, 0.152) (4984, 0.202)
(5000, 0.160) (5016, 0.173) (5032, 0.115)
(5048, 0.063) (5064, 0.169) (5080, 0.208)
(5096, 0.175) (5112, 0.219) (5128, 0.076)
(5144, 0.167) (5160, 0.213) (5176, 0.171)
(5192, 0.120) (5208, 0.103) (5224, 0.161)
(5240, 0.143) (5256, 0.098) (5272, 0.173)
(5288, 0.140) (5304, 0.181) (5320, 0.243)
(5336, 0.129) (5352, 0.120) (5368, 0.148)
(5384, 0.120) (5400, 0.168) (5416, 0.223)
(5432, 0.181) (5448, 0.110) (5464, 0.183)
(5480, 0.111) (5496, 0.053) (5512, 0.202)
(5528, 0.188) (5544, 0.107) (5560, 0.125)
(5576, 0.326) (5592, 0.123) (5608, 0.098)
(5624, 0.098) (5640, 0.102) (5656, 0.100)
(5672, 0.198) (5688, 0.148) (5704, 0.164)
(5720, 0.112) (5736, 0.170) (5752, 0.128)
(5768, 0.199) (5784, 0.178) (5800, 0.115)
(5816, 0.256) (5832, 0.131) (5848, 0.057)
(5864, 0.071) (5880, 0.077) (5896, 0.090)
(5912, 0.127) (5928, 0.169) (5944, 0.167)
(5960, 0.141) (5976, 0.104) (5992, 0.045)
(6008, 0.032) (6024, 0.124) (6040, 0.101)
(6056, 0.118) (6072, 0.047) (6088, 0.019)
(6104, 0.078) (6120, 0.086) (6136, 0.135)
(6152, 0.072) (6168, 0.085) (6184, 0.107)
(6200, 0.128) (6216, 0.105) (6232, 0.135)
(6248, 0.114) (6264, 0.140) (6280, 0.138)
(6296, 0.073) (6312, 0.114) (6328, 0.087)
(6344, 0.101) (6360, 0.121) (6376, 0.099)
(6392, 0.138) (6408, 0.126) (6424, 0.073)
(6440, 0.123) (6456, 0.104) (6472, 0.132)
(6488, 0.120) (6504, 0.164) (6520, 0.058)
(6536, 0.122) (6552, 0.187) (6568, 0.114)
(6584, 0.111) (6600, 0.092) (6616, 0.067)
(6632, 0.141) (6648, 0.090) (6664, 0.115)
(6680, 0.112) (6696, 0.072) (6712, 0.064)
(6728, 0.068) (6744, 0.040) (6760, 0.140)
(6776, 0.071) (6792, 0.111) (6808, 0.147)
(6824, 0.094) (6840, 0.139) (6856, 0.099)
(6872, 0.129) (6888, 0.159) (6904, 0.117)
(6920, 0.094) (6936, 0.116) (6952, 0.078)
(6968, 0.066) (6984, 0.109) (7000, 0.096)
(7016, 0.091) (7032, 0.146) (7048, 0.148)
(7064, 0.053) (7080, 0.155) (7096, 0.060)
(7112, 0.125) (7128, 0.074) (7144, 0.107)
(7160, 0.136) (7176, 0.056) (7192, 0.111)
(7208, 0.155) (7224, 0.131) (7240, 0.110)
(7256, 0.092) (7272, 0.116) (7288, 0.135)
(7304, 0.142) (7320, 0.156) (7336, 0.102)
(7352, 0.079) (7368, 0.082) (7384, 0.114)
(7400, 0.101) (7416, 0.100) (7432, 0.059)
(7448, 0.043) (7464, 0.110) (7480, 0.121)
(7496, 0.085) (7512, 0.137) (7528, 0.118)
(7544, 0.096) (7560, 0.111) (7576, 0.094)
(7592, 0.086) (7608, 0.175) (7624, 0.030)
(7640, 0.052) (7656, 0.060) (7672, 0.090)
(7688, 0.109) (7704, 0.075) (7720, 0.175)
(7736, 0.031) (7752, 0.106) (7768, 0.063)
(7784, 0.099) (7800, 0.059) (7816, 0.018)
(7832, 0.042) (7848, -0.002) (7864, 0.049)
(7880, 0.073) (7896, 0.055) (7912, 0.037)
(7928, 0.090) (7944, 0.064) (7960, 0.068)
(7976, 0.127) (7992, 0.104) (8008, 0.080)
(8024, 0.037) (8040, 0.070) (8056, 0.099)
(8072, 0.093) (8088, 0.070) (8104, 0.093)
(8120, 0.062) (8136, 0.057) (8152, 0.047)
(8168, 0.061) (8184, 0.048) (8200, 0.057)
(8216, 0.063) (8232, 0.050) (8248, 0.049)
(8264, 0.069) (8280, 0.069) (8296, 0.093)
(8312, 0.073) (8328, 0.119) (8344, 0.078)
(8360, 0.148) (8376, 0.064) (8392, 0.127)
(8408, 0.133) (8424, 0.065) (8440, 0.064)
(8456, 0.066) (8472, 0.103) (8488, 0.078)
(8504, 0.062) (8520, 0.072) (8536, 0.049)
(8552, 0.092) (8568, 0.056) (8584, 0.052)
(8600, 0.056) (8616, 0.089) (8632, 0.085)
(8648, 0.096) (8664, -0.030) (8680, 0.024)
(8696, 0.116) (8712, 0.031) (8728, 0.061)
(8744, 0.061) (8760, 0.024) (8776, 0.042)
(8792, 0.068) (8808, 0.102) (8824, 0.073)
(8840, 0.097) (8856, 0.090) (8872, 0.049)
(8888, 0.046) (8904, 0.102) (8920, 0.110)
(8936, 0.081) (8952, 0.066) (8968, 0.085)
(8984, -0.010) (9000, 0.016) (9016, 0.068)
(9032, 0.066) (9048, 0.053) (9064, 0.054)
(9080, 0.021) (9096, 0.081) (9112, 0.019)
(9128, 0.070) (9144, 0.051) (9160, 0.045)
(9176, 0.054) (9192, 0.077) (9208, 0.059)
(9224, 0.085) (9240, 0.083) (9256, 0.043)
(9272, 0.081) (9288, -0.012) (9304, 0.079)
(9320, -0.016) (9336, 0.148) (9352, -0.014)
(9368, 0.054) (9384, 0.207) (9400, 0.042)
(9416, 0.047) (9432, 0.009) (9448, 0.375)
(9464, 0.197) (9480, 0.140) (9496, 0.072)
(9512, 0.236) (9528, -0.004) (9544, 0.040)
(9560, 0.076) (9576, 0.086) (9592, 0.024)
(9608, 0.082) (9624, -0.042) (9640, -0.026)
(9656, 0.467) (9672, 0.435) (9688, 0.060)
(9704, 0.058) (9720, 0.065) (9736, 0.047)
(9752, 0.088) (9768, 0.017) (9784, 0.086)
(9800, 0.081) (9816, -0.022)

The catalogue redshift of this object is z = 1.592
